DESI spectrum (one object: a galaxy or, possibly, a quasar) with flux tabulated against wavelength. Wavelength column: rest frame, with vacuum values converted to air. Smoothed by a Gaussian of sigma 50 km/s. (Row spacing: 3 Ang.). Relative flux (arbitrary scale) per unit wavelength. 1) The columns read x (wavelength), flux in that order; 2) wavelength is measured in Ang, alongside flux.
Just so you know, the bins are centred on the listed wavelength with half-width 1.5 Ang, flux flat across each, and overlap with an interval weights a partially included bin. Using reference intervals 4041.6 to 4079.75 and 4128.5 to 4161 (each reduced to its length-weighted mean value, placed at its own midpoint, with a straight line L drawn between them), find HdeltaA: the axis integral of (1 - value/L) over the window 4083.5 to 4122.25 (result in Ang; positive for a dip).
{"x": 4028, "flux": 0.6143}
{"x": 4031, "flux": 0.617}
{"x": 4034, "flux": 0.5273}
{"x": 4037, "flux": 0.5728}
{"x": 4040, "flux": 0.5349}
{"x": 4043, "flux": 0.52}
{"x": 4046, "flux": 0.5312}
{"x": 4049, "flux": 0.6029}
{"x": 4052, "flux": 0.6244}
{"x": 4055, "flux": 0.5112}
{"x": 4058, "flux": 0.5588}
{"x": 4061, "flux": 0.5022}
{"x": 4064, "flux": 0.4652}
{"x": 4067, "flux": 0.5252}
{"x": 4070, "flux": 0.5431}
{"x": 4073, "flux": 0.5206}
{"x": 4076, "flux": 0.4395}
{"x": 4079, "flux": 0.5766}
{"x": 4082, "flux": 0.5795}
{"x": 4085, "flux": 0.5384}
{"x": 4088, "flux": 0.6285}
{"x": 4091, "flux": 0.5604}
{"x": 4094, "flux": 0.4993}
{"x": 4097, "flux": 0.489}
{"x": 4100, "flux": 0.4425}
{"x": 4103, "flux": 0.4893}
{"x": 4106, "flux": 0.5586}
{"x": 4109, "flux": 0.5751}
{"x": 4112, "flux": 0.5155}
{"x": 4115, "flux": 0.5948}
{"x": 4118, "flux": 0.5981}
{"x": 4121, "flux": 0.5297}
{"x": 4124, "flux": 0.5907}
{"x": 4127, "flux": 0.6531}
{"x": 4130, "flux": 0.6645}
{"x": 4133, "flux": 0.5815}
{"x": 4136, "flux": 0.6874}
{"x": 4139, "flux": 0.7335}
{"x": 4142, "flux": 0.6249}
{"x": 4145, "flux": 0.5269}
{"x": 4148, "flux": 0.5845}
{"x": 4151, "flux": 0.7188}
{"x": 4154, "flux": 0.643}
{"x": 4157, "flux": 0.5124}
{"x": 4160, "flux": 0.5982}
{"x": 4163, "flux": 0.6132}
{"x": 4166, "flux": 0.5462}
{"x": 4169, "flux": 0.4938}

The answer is 2.58 Ang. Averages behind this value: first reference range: 0.532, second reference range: 0.625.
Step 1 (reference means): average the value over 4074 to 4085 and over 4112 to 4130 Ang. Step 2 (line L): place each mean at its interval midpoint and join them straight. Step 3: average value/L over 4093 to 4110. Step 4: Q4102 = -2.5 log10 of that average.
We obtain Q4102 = 0.12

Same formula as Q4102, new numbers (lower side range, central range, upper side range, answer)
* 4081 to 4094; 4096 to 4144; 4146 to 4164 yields 0.01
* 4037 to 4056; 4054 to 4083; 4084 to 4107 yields 0.04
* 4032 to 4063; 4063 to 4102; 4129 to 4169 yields 0.09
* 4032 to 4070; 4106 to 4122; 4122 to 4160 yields 0.07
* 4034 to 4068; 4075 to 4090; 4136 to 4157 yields 0.03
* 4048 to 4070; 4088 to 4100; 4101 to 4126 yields 0.06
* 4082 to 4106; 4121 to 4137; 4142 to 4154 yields -0.07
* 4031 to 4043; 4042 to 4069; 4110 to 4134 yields 0.04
